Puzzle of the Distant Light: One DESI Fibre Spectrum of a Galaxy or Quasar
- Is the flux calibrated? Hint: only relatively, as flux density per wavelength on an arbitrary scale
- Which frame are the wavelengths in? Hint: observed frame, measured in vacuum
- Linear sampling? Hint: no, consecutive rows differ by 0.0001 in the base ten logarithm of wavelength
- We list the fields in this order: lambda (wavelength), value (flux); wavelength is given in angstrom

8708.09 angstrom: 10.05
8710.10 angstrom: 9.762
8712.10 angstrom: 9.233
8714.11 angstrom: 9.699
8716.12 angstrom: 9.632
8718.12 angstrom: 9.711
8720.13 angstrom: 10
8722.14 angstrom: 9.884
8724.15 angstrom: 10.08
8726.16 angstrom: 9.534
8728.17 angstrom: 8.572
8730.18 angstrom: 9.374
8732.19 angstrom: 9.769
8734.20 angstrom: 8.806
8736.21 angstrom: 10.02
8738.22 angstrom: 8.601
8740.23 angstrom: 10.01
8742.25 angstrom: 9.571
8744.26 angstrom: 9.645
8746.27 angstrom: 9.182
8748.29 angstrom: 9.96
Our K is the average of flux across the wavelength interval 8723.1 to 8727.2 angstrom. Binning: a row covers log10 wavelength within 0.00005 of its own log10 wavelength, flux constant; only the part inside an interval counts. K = 9.79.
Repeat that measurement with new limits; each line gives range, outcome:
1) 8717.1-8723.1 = 9.87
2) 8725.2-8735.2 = 9.21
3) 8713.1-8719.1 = 9.68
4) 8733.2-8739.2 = 9.15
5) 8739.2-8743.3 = 9.78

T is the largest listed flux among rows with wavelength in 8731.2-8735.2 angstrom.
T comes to 9.769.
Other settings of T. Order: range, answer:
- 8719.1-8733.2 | 10.08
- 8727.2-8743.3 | 10.02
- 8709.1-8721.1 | 10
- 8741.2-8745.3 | 9.645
